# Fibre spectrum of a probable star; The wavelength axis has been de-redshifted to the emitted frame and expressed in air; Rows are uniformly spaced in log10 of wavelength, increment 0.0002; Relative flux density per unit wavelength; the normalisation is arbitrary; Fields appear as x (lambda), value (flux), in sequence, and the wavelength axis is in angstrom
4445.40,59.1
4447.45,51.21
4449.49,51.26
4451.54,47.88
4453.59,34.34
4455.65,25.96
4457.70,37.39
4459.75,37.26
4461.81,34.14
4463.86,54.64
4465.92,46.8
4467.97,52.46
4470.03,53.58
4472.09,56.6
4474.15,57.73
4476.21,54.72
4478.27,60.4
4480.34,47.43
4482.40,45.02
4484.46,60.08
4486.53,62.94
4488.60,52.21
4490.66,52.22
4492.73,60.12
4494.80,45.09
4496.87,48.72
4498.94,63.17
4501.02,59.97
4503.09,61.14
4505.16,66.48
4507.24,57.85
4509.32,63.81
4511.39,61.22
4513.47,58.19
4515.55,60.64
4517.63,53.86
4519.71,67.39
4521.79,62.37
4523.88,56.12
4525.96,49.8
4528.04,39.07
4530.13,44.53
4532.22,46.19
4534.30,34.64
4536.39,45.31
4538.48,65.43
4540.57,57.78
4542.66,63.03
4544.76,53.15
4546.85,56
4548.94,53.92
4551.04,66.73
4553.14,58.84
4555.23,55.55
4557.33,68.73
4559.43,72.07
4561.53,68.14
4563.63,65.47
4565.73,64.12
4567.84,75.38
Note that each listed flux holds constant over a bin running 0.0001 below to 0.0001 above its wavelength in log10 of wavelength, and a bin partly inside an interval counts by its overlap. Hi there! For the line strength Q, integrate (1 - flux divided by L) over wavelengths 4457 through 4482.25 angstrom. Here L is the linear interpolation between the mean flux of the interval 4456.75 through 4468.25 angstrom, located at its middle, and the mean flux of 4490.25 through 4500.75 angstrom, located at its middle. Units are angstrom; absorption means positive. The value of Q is -2.0 angstrom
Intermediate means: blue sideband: 43.3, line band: 49.4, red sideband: 54.4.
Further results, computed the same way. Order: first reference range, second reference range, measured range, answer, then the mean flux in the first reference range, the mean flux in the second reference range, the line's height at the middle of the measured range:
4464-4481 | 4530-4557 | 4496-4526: -3.0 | 53.9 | 54.7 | 54.3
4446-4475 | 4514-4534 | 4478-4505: -3.4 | 45.9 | 52.8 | 49.3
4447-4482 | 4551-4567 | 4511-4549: 3.4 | 47.2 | 65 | 59.5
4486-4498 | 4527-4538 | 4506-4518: -2.8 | 53.2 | 43.2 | 48.3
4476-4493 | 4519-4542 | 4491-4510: -1.6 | 54.8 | 51.7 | 53.7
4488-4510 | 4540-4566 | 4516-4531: 1.4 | 57.3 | 61.8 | 59.4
